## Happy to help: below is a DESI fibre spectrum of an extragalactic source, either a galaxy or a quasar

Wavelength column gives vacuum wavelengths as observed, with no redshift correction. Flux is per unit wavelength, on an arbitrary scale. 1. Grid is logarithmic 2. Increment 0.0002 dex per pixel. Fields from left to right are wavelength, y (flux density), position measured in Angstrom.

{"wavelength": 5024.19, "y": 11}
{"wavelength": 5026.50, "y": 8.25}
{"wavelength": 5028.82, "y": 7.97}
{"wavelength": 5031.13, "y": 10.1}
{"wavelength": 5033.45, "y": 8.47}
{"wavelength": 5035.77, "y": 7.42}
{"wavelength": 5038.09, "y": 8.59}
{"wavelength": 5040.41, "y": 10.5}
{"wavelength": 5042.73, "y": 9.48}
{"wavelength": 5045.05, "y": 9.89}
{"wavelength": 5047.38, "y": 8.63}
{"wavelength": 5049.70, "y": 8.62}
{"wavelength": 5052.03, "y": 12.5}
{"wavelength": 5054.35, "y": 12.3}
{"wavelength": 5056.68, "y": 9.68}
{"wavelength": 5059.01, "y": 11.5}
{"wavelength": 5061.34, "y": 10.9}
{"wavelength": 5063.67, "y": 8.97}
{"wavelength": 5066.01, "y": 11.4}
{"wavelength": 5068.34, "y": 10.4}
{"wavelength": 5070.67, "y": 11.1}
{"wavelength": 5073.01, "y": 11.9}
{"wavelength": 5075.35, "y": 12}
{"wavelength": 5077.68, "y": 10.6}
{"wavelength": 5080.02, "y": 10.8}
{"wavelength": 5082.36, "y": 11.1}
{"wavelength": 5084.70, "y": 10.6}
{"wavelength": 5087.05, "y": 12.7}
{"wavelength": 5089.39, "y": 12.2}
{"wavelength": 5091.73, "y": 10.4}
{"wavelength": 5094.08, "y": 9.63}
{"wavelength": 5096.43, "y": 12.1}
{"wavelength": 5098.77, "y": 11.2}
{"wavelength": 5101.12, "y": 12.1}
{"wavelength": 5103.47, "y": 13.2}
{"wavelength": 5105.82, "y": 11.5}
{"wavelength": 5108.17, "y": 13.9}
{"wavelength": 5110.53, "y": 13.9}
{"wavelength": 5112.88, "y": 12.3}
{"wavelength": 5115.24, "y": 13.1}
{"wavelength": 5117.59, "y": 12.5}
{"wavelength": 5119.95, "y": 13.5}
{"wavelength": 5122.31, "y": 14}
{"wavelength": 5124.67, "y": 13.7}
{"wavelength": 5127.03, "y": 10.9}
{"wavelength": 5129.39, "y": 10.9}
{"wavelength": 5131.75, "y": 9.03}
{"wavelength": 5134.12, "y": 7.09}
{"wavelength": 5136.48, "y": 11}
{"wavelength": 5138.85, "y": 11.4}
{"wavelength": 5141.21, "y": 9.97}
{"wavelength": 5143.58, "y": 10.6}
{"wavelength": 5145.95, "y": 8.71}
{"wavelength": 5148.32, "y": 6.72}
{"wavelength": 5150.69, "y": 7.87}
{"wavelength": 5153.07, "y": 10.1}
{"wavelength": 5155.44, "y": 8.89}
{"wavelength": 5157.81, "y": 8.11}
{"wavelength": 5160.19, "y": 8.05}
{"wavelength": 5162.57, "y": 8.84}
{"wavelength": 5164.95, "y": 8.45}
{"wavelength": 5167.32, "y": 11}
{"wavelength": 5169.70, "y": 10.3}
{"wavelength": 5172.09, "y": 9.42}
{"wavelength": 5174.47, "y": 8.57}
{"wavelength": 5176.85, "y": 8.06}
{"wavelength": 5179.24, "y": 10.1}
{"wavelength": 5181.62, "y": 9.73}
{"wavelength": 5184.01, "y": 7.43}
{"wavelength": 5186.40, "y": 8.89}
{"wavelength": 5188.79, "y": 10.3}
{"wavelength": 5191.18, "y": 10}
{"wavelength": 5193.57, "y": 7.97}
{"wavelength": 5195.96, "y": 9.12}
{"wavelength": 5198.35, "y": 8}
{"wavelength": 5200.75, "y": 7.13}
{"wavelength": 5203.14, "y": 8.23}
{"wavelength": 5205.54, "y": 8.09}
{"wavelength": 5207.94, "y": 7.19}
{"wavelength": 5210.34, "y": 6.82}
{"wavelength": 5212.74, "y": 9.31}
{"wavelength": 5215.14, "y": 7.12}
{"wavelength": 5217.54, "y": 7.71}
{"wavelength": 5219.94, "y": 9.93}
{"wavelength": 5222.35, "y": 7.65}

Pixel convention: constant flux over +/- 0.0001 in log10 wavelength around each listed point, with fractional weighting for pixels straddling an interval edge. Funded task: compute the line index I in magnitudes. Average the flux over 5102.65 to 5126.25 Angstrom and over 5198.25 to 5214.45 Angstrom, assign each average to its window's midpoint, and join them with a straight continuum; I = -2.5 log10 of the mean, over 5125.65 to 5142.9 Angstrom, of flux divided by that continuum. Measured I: 0.18 mag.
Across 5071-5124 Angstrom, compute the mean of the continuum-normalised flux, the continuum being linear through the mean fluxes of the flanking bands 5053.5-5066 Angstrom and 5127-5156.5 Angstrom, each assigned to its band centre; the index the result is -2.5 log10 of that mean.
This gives -0.19 mag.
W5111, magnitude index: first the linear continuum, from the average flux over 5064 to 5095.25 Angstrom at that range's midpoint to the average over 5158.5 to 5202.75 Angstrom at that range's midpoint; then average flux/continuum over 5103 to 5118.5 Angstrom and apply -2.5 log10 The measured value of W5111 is -0.232 mag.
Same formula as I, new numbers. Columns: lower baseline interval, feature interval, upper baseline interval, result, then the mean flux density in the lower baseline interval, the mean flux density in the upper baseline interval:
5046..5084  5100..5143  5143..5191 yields -0.21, 10.8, 9.01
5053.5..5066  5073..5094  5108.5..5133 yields 0.01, 10.7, 12.4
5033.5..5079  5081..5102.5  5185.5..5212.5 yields -0.16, 10.3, 8.37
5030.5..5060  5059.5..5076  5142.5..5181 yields -0.14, 9.81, 8.99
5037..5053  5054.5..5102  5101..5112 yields 0.04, 9.72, 13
